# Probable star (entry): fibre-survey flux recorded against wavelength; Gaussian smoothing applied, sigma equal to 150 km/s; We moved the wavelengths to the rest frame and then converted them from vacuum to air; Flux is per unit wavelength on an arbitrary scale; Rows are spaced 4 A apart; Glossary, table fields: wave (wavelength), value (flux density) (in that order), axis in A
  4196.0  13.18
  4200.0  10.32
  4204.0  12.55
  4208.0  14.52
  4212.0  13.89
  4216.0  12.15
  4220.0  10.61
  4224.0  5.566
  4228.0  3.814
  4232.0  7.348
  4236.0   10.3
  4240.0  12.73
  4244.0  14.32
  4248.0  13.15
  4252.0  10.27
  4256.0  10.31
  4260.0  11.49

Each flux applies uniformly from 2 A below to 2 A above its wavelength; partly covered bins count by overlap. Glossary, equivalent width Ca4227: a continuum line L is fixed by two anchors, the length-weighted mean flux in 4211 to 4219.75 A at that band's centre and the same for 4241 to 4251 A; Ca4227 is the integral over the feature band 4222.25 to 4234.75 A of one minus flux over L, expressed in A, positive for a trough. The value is 6.79 A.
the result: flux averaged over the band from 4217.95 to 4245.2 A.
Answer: 9.1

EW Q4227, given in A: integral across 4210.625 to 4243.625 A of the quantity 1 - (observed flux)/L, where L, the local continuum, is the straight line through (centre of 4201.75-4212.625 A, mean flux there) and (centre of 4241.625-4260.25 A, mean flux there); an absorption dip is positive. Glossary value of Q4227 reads 8.0 A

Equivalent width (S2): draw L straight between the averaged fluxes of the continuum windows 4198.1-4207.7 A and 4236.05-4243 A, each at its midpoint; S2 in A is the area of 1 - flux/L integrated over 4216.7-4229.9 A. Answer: 5.3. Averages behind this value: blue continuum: 12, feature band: 7.23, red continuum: 12.3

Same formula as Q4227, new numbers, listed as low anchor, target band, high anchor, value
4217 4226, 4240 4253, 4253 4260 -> -3.6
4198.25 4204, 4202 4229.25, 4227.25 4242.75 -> -0.6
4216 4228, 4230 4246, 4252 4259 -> -3.3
